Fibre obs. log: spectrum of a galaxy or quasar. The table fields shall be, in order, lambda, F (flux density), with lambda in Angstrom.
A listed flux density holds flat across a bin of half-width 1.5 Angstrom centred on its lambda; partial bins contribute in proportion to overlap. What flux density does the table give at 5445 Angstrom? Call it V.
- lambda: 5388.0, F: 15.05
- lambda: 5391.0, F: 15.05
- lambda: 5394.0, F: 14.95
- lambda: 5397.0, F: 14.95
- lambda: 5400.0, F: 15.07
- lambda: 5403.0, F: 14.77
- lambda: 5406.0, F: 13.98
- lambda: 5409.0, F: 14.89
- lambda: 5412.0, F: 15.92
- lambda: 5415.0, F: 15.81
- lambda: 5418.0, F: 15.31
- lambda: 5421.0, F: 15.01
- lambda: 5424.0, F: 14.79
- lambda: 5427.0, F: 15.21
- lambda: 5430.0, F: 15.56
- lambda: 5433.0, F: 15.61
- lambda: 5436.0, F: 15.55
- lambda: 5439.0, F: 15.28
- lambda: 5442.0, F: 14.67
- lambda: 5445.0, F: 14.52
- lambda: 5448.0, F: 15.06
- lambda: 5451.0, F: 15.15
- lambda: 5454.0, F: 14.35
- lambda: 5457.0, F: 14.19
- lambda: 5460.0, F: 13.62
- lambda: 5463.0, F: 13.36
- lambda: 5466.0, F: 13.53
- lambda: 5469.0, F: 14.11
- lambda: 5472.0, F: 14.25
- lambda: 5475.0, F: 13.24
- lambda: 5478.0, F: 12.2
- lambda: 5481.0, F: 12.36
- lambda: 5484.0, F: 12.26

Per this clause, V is 14.52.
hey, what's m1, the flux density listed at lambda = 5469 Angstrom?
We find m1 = 14.11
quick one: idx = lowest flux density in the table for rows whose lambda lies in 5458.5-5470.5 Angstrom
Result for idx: 13.36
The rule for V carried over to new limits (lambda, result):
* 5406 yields 13.98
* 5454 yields 14.35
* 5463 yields 13.36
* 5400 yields 15.07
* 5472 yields 14.25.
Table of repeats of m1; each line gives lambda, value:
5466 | 13.53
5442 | 14.67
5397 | 14.95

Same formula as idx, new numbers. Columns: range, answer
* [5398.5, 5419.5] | 13.98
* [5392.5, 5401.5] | 14.95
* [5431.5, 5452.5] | 14.52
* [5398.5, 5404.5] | 14.77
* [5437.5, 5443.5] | 14.67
